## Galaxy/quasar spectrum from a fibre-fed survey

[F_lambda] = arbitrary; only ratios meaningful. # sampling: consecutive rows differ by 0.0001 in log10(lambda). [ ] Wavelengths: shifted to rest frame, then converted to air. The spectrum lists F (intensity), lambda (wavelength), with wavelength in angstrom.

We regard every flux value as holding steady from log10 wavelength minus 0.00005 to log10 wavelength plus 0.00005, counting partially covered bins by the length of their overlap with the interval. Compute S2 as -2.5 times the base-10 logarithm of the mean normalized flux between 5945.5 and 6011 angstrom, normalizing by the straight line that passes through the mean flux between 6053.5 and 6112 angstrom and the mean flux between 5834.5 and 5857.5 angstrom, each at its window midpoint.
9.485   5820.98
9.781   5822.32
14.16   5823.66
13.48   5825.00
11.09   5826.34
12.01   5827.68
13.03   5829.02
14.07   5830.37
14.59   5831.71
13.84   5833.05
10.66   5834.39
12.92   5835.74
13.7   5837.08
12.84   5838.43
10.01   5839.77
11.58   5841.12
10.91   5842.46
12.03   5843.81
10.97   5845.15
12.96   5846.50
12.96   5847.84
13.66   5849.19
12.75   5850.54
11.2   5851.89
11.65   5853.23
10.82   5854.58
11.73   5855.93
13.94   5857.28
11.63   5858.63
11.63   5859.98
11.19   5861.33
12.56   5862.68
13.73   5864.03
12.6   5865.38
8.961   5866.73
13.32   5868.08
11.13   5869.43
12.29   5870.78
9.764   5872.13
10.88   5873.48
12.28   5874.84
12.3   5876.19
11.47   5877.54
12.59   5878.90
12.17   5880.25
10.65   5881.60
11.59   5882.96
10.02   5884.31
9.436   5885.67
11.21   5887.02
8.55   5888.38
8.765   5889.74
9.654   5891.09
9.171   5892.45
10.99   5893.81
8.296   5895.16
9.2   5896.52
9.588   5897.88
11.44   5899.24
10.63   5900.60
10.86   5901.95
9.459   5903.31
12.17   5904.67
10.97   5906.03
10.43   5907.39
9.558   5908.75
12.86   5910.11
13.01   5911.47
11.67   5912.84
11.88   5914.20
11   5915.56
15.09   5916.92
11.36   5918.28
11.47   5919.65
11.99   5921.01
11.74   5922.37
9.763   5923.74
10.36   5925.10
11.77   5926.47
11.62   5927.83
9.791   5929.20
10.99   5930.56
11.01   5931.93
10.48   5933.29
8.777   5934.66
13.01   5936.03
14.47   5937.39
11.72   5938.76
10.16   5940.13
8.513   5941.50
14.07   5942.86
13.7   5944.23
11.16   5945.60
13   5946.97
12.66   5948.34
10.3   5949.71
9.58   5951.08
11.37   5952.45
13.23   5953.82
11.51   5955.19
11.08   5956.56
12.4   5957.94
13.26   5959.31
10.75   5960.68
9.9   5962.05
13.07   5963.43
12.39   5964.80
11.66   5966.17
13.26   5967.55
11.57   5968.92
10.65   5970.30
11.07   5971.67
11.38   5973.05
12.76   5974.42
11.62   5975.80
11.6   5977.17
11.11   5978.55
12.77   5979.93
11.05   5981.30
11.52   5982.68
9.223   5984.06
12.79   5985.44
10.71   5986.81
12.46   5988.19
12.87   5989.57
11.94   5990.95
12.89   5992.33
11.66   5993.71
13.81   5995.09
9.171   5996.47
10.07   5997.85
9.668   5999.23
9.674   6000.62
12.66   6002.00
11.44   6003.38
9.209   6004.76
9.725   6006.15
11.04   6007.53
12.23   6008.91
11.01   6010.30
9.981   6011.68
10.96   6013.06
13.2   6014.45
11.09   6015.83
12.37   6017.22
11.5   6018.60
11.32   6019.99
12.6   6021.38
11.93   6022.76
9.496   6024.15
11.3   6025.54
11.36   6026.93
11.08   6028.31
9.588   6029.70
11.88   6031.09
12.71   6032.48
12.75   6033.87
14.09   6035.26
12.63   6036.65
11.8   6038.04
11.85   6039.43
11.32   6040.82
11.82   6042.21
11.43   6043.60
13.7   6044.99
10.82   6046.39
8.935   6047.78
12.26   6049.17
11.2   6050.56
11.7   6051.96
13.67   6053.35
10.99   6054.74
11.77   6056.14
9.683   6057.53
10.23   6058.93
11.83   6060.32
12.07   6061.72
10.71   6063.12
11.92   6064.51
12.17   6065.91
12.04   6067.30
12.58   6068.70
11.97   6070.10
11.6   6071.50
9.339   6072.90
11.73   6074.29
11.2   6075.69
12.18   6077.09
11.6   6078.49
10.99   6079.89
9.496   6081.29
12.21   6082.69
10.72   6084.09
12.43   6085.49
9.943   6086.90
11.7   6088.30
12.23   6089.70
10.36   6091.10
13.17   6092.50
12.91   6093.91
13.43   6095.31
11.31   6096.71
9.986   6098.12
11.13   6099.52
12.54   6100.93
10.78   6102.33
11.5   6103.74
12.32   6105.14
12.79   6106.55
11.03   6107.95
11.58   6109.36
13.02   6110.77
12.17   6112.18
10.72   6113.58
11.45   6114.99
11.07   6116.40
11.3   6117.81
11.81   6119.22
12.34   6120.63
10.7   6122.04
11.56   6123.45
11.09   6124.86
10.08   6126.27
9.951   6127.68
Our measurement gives 0.03 mag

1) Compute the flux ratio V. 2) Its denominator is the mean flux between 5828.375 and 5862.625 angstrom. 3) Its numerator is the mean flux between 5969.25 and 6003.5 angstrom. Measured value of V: 0.93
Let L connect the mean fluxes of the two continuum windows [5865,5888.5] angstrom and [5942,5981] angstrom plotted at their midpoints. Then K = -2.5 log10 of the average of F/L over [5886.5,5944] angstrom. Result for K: 0.05 mag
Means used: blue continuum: 11.2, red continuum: 11.9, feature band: 11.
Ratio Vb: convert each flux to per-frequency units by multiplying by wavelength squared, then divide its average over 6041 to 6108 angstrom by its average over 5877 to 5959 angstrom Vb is 1.09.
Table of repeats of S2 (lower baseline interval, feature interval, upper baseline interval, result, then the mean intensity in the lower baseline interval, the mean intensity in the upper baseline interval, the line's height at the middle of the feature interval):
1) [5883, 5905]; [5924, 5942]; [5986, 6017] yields -0.053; 9.98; 11.3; 10.4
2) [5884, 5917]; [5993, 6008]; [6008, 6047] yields 0.071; 10.6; 11.7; 11.5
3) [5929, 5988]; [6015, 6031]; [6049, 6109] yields 0.028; 11.6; 11.6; 11.6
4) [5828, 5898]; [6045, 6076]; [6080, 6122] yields 0.016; 11.6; 11.6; 11.6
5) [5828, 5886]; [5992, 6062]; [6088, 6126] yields 0.034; 12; 11.7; 11.8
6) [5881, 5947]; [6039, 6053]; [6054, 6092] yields -0.026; 11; 11.3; 11.3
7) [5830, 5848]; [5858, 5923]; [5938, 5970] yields 0.089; 12.4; 11.7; 12.1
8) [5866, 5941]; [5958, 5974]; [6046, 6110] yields -0.055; 11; 11.5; 11.2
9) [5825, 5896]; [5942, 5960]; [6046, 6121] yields -0.043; 11.6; 11.5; 11.6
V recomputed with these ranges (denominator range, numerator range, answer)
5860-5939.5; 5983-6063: 1.03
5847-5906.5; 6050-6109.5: 1.03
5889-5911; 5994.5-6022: 1.08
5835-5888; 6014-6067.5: 0.99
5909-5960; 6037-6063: 0.99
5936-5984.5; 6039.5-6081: 0.98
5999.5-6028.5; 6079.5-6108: 1.04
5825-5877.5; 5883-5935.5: 0.89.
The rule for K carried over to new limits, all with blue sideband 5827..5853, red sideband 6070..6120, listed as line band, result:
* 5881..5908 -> 0.20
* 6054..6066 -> 0.04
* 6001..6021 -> 0.05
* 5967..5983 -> 0.03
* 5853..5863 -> 0.05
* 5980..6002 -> 0.05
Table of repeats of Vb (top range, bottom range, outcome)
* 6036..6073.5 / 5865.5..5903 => 1.15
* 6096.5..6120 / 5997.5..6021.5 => 1.08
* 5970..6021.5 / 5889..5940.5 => 1.06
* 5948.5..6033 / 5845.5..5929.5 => 1.05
